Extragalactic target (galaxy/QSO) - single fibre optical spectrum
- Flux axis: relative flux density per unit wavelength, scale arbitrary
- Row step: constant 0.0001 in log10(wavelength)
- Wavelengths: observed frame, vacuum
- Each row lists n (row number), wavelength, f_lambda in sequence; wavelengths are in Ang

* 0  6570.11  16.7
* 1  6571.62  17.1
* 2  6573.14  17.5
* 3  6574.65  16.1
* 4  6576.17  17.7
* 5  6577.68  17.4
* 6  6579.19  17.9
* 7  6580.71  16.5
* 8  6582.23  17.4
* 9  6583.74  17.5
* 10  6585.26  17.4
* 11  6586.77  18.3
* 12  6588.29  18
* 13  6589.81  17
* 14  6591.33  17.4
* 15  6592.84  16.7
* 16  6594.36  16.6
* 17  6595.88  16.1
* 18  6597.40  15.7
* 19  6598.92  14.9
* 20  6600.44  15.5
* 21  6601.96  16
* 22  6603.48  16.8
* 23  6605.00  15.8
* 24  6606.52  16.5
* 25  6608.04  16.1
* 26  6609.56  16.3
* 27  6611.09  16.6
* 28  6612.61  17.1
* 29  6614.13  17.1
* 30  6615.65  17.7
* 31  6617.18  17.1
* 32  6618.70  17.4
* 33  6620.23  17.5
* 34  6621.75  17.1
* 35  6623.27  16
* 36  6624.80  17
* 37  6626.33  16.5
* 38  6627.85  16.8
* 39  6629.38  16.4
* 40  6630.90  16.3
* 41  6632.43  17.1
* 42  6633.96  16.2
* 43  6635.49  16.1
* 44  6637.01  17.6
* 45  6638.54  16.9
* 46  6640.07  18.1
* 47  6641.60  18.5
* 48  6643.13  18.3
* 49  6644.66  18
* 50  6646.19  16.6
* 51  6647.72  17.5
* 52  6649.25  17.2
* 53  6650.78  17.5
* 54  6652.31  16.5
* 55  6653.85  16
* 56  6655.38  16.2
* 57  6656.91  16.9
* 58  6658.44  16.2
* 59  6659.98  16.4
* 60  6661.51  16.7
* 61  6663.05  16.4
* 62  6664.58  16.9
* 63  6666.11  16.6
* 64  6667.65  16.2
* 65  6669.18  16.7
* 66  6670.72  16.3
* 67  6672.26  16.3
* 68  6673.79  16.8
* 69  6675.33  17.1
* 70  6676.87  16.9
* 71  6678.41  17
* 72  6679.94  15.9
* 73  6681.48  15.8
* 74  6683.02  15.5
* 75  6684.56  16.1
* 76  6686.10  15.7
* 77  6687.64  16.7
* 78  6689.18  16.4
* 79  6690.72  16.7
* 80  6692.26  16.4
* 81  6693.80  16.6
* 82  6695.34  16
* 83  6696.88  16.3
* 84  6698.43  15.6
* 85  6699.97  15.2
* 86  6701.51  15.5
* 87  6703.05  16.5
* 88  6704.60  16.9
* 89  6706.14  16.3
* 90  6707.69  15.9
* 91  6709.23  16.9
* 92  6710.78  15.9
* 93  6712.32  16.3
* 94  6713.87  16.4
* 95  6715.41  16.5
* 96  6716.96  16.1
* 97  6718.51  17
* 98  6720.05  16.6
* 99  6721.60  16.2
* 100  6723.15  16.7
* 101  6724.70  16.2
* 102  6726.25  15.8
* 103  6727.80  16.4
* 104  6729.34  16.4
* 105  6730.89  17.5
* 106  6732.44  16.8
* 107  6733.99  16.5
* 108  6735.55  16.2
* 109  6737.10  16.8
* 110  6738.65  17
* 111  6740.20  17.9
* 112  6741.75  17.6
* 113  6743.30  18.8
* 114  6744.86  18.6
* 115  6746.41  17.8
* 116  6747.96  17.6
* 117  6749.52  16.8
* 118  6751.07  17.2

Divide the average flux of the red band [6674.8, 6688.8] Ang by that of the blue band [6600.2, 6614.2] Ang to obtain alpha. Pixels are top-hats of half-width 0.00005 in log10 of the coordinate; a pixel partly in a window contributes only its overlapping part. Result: 0.99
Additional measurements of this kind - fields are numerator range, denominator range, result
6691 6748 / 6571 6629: 0.99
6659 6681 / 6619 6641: 0.98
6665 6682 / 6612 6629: 0.97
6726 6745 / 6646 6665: 1.02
